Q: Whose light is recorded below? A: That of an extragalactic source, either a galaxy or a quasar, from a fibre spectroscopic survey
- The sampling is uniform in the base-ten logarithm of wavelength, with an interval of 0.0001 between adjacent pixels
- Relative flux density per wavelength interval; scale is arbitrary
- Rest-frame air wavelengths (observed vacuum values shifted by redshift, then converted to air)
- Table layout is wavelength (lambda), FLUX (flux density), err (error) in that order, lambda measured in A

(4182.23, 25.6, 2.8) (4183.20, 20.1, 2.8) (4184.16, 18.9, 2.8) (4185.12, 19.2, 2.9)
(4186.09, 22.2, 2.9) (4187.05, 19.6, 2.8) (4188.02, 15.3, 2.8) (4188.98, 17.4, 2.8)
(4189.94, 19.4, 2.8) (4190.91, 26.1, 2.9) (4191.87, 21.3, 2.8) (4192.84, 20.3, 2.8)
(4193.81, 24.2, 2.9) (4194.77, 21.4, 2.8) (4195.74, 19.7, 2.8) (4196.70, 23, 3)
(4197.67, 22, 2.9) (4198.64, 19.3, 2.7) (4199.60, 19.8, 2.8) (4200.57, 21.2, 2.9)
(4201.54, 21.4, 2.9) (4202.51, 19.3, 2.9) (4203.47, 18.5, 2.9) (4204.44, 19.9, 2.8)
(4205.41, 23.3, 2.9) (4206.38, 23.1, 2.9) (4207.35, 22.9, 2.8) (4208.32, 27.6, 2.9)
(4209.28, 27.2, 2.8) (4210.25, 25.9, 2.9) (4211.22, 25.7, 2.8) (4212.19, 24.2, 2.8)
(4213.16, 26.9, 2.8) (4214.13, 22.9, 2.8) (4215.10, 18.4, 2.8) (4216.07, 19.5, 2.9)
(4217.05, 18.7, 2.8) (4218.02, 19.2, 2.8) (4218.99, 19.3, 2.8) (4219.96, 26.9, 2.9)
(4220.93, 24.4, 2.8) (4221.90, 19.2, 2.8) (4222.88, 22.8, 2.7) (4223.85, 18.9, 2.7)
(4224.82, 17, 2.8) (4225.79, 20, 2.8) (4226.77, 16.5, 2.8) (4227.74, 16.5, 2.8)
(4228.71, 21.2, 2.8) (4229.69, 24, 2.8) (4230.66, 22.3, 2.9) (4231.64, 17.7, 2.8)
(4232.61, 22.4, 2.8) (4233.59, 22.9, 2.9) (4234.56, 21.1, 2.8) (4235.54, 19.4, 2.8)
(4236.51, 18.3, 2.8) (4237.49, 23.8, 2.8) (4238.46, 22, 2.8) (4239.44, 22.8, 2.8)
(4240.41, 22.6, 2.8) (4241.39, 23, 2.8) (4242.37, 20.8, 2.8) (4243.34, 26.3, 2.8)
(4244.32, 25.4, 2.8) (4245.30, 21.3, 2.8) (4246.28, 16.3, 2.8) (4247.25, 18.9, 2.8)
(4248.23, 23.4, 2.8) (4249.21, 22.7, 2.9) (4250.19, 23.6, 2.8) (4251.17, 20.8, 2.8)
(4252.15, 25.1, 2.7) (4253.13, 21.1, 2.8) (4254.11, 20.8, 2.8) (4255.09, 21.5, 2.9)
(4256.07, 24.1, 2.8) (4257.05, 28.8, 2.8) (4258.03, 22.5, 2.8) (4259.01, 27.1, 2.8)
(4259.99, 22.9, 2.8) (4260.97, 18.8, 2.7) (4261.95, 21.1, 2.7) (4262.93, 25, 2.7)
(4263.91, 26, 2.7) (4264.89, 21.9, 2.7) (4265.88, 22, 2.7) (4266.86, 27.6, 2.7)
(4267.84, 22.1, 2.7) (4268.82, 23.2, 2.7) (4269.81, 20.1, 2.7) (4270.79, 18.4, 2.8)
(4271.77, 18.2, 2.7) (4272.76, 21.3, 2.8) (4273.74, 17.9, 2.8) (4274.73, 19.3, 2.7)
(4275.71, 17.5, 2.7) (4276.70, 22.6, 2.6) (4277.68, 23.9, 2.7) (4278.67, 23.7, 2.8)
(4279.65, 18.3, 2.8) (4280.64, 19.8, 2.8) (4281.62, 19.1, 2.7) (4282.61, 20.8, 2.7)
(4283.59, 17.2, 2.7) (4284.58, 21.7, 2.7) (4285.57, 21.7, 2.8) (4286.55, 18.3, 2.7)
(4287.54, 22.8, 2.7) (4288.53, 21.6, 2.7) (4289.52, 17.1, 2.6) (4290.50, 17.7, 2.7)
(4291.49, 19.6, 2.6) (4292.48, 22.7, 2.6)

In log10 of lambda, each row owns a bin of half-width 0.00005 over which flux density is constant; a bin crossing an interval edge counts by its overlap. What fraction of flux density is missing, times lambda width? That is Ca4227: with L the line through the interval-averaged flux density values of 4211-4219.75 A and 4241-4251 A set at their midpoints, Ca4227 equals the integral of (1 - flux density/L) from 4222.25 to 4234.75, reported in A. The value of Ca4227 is 0.9 A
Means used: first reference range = 21.7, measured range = 20.2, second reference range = 22.1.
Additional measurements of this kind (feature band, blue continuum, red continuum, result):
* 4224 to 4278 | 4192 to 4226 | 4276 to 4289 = -1.09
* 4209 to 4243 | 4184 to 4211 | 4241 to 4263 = 0.82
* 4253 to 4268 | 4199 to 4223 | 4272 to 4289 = -1.77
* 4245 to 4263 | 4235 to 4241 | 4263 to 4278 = -0.70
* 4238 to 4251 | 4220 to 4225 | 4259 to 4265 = 0.03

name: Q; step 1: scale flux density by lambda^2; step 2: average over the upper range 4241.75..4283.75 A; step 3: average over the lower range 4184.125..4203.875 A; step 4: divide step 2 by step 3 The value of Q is 1.1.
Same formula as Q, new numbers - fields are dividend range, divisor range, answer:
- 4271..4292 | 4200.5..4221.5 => 0.91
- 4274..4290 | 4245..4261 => 0.92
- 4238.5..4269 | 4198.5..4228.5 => 1.08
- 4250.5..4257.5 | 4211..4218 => 1.07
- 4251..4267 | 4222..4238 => 1.17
